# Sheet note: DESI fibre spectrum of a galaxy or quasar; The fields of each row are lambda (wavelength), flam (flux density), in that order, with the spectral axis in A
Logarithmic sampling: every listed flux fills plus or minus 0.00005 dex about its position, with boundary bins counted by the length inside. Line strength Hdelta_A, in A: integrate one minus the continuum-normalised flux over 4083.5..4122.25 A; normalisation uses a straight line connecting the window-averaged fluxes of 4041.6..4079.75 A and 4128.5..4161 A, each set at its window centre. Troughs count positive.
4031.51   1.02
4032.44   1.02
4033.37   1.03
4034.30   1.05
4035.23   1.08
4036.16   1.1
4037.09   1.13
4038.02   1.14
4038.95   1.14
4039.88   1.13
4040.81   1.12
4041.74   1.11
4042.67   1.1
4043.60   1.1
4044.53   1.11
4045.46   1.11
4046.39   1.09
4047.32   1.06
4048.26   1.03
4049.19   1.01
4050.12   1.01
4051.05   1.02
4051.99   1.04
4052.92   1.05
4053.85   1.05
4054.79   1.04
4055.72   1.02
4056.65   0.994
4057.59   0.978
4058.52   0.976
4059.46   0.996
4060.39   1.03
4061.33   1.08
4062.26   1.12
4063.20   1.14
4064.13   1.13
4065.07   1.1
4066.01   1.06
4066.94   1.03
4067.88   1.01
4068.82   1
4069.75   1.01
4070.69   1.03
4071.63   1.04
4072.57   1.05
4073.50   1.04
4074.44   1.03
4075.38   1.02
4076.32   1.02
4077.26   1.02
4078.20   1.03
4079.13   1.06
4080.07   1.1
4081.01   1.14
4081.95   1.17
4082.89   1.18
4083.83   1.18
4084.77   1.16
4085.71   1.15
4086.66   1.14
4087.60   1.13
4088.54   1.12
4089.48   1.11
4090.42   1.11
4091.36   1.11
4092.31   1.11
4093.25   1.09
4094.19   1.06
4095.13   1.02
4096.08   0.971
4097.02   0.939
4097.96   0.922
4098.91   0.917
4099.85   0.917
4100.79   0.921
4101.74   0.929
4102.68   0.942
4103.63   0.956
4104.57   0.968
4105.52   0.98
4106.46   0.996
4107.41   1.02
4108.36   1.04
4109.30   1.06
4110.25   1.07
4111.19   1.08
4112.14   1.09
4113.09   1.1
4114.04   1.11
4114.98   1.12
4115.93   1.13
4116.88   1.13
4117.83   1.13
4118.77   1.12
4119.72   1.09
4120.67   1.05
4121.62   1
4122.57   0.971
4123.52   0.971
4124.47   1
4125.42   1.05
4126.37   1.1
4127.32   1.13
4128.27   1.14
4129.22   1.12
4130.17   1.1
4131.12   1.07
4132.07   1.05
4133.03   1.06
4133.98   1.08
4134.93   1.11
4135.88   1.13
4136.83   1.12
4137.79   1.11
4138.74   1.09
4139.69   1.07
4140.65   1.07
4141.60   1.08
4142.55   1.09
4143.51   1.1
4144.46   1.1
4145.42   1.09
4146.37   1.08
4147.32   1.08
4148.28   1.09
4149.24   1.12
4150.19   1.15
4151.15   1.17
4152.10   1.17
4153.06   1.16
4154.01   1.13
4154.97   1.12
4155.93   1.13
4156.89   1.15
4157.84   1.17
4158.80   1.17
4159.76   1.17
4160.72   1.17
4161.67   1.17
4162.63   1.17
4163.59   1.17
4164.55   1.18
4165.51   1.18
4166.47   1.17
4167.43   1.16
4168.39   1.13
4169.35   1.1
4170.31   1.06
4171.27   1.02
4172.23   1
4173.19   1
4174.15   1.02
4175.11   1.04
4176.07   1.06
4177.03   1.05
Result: 1.0 A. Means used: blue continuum 1.05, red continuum 1.11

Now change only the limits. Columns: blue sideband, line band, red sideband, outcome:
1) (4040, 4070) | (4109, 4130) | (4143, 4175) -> 0.3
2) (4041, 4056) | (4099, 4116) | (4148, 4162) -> 1.4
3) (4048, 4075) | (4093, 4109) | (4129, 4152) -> 1.4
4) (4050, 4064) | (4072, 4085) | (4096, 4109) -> -1.1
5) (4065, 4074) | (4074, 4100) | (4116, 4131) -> -0.6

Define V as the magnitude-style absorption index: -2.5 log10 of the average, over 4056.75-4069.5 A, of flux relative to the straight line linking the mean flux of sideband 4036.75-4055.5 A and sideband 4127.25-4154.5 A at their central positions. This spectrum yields 0.04 mag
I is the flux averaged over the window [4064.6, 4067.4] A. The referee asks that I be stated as 1.06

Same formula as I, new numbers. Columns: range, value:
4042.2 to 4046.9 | 1.1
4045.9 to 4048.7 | 1.06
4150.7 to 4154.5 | 1.16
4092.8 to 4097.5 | 1.02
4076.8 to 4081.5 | 1.07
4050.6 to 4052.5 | 1.03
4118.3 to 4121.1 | 1.09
